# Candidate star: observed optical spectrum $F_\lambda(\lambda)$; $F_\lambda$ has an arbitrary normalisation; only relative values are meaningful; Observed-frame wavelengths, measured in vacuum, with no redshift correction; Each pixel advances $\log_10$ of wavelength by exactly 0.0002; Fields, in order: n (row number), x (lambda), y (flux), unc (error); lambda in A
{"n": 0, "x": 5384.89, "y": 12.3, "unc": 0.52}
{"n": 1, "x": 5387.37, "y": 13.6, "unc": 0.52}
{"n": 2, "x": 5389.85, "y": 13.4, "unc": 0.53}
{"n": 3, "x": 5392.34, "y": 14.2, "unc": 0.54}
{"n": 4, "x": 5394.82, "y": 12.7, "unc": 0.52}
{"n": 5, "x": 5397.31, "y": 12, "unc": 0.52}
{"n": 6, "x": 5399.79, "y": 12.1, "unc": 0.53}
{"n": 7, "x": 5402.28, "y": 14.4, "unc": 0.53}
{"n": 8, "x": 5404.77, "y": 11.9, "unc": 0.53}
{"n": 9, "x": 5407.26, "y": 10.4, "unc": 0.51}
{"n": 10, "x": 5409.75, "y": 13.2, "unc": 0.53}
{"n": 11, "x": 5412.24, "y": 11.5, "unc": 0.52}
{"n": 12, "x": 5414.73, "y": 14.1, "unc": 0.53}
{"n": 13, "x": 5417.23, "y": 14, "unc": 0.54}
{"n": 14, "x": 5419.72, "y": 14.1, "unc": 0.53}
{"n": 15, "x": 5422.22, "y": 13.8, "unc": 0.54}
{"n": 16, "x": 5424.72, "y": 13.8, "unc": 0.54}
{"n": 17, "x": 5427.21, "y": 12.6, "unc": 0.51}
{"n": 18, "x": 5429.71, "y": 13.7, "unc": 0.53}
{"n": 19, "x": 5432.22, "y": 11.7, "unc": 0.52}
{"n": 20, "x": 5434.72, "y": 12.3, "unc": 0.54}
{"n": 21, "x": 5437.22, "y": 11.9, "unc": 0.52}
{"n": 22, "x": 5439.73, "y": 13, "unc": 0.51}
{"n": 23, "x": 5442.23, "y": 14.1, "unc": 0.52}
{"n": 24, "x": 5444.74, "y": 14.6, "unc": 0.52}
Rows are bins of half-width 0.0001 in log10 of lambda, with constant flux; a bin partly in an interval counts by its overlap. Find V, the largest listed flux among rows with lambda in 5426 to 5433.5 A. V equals 13.7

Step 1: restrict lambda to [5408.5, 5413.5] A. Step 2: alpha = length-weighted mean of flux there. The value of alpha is 12.4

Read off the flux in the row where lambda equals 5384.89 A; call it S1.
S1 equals 12.3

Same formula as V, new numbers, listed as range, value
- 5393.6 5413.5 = 14.4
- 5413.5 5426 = 14.1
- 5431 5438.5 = 12.3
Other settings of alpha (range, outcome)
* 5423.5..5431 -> 13.4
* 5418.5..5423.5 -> 13.9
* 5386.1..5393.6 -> 13.7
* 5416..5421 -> 14.1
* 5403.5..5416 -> 12.2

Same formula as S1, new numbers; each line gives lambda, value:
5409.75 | 13.2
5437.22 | 11.9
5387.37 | 13.6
